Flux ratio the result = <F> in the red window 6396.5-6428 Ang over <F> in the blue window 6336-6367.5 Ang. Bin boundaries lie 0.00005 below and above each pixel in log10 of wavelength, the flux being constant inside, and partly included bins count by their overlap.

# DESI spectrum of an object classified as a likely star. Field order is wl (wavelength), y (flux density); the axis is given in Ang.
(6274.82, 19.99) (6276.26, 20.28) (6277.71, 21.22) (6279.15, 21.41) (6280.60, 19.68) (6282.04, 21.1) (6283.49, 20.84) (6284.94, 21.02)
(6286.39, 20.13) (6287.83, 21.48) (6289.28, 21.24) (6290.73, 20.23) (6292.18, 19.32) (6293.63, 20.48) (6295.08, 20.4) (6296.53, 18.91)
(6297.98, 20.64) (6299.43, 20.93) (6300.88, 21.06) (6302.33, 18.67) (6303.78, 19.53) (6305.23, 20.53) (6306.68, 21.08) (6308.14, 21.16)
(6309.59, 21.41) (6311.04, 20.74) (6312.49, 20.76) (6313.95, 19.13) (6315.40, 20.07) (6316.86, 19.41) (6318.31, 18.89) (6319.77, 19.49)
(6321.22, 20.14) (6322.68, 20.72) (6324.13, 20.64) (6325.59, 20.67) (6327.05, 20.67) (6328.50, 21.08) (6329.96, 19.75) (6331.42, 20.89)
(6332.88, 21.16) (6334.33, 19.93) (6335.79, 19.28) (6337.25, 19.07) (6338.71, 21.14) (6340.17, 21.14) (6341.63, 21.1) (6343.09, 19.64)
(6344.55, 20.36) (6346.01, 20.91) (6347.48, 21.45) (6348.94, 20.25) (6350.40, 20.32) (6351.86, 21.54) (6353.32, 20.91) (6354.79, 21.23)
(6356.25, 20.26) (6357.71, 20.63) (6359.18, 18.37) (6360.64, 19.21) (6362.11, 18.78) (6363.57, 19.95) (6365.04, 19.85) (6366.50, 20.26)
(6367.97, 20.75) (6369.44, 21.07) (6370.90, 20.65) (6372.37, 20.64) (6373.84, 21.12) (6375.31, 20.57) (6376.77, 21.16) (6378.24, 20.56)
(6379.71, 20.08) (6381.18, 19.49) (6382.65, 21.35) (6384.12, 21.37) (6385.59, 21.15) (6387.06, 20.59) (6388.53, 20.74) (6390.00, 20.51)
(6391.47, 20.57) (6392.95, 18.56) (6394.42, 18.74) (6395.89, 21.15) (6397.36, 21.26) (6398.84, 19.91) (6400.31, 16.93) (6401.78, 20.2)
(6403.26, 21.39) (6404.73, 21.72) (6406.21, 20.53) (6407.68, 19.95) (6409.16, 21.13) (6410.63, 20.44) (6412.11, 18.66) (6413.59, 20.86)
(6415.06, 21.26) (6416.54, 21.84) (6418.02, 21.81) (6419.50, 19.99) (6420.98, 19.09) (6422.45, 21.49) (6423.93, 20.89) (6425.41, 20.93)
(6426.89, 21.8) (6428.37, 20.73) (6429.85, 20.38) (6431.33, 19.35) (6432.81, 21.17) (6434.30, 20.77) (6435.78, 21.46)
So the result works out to 1.01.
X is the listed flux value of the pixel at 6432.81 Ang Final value 21.17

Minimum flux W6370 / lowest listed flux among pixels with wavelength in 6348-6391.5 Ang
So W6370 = 18.37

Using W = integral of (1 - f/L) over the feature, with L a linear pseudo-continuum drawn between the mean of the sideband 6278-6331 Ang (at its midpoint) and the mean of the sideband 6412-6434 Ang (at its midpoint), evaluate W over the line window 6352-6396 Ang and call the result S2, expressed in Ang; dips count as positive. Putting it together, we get 0.52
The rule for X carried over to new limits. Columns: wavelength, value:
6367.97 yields 20.75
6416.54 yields 21.84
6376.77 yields 21.16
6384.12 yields 21.37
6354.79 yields 21.23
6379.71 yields 20.08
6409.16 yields 21.13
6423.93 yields 20.89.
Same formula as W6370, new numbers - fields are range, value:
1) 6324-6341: 19.07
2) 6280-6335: 18.67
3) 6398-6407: 16.93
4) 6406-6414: 18.66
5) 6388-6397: 18.56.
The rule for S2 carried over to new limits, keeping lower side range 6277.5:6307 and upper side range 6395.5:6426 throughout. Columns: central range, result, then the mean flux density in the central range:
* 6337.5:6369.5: 0.18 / 20.4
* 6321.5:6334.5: -0.09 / 20.6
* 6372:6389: -0.18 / 20.7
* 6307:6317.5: 0.03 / 20.4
